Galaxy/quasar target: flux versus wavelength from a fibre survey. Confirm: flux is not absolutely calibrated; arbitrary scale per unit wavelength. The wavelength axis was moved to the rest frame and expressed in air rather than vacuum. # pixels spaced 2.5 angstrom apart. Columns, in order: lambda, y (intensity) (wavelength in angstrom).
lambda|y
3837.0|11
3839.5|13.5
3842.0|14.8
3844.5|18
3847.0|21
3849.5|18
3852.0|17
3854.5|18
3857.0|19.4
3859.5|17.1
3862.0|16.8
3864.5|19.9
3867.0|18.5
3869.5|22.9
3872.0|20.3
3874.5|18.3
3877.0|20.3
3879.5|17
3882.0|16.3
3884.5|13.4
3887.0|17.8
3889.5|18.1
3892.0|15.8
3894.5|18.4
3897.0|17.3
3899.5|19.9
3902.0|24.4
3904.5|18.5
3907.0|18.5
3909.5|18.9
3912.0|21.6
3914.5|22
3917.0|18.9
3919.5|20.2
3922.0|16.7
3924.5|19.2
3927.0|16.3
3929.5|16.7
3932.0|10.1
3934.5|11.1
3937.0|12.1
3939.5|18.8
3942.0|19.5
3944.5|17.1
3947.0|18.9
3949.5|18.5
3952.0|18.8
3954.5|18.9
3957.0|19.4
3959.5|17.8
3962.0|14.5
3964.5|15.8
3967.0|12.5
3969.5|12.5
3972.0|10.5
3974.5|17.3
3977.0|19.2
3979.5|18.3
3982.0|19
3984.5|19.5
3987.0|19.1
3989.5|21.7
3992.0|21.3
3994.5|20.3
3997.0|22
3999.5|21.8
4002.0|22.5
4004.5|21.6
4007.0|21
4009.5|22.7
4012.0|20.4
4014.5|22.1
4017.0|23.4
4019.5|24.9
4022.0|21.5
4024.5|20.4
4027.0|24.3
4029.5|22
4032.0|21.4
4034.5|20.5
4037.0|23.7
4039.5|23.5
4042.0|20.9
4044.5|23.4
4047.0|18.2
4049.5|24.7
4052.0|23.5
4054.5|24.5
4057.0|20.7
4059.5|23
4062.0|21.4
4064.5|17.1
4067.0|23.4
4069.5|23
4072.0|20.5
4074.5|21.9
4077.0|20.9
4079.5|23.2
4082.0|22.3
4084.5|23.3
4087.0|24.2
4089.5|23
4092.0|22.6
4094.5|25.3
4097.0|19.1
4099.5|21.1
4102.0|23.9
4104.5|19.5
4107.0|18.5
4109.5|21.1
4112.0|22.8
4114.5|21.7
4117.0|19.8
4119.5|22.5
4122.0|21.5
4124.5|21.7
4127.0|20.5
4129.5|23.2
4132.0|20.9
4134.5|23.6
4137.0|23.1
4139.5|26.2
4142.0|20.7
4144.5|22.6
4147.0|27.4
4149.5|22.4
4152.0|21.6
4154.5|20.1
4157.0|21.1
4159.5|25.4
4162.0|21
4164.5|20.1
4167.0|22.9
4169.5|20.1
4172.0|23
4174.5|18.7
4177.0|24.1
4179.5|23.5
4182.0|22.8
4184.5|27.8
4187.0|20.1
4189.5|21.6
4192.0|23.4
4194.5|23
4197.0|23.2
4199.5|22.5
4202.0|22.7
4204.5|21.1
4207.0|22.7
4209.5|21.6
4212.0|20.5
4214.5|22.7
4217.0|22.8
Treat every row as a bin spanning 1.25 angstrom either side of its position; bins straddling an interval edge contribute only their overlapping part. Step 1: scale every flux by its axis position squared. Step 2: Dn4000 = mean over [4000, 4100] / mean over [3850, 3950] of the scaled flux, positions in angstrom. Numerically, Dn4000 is 1.33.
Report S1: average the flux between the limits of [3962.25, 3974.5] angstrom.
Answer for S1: 13.4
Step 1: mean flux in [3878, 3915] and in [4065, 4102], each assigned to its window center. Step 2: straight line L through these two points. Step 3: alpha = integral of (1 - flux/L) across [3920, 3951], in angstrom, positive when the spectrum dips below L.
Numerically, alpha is 4.7 angstrom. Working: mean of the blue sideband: 18.5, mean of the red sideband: 22.4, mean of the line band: 16.4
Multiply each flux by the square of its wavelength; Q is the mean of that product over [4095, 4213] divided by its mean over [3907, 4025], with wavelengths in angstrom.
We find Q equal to 1.30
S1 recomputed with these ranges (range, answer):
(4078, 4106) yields 22.4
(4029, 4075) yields 22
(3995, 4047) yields 22.1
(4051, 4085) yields 22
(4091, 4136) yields 21.6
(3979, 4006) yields 20.7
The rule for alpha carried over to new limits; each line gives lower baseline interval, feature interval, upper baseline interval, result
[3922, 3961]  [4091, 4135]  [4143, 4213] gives -1.5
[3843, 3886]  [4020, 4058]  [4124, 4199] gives -2.7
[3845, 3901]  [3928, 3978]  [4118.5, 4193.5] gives 8.9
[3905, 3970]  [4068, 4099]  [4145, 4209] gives -3.0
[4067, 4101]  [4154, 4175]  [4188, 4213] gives 0.7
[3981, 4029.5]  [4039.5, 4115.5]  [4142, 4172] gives -0.4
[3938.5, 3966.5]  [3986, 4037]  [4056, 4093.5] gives -4.9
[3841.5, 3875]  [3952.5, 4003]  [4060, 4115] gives 5.3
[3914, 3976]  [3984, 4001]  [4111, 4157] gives -2.8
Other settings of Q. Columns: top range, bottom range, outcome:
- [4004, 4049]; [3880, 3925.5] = 1.26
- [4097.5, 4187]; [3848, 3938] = 1.40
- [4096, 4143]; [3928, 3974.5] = 1.49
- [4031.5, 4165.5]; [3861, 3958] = 1.34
